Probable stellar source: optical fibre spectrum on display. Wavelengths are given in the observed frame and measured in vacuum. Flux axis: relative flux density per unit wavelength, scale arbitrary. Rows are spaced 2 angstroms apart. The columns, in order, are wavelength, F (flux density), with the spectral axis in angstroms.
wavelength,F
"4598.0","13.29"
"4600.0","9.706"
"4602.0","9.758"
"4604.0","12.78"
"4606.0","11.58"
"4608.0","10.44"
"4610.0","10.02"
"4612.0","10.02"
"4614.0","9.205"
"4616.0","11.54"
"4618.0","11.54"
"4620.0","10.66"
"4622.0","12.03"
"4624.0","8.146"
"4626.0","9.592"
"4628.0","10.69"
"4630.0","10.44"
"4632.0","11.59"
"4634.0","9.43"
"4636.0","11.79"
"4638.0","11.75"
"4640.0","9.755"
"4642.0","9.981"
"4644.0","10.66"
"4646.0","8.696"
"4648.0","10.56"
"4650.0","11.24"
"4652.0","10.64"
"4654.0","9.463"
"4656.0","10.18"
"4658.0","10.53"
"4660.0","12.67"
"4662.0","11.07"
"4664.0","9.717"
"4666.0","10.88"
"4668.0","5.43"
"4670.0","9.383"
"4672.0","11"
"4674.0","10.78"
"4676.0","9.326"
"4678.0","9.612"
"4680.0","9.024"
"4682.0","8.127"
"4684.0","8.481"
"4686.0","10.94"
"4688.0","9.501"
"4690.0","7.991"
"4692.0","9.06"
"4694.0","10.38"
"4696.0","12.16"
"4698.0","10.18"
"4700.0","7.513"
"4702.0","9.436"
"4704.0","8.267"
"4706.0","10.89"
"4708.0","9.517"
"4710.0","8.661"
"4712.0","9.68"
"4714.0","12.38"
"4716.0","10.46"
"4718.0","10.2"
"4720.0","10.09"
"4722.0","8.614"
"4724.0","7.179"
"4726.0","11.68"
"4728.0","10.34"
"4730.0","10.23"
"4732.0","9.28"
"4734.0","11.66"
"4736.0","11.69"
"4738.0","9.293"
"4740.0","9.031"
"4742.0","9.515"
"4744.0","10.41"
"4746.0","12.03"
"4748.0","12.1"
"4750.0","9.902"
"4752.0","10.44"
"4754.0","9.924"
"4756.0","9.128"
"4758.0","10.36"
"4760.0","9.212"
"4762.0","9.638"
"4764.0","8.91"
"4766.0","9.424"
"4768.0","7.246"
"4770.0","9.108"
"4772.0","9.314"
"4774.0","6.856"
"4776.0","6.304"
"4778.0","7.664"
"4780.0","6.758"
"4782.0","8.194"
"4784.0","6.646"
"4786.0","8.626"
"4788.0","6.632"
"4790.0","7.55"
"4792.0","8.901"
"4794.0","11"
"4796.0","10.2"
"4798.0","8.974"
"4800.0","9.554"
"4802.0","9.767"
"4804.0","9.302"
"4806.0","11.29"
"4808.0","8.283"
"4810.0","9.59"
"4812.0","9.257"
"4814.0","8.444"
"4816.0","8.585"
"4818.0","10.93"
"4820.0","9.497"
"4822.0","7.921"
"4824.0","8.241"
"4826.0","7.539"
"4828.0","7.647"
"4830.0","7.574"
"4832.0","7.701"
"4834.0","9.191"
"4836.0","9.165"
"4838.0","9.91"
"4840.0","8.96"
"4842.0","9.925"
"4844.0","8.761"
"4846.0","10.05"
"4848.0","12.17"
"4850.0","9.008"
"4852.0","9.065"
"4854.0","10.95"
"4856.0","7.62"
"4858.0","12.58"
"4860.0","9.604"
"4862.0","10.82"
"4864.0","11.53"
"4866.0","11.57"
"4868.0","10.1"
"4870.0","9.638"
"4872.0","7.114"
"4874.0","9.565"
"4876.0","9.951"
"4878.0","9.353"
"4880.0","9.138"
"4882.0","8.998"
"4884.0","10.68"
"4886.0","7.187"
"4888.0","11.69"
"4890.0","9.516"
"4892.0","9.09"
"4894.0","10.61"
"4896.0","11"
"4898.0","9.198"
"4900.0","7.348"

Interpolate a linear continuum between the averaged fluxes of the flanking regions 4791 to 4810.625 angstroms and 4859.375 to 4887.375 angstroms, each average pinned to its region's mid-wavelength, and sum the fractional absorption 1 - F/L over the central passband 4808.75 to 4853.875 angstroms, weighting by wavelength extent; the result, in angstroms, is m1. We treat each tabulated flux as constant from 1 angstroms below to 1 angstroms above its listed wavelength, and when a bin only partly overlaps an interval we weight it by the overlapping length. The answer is 2.8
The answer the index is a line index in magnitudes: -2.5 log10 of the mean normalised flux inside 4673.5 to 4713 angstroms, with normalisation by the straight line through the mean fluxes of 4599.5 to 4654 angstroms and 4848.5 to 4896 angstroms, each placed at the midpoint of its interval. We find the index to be 0.10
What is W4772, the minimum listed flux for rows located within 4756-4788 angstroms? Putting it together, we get 6.304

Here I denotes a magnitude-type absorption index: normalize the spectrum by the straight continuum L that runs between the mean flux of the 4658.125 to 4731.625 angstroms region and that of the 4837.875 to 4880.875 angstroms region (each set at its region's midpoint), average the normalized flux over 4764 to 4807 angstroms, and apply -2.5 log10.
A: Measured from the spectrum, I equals 0.15 mag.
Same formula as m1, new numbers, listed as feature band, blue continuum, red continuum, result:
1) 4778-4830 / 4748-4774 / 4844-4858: 5.0 angstroms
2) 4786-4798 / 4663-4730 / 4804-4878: 0.8 angstroms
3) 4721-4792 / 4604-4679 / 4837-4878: 6.8 angstroms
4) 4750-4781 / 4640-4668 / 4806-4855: 2.7 angstroms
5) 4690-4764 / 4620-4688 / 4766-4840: -4.8 angstroms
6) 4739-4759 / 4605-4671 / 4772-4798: -3.9 angstroms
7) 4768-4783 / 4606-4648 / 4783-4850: 2.6 angstroms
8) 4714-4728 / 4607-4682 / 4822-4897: 0.1 angstroms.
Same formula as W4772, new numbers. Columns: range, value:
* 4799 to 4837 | 7.539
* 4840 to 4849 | 8.761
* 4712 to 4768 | 7.179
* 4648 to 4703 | 5.43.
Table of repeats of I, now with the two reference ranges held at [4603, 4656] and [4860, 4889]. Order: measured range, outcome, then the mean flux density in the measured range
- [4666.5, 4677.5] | 0.12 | 9.28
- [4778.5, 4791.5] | 0.32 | 7.47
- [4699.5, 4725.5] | 0.08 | 9.53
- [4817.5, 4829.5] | 0.17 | 8.49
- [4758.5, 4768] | 0.11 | 9.14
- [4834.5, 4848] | 0.03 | 9.65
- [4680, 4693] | 0.15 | 9.02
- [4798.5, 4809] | 0.05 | 9.61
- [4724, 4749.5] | -0.03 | 10.5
